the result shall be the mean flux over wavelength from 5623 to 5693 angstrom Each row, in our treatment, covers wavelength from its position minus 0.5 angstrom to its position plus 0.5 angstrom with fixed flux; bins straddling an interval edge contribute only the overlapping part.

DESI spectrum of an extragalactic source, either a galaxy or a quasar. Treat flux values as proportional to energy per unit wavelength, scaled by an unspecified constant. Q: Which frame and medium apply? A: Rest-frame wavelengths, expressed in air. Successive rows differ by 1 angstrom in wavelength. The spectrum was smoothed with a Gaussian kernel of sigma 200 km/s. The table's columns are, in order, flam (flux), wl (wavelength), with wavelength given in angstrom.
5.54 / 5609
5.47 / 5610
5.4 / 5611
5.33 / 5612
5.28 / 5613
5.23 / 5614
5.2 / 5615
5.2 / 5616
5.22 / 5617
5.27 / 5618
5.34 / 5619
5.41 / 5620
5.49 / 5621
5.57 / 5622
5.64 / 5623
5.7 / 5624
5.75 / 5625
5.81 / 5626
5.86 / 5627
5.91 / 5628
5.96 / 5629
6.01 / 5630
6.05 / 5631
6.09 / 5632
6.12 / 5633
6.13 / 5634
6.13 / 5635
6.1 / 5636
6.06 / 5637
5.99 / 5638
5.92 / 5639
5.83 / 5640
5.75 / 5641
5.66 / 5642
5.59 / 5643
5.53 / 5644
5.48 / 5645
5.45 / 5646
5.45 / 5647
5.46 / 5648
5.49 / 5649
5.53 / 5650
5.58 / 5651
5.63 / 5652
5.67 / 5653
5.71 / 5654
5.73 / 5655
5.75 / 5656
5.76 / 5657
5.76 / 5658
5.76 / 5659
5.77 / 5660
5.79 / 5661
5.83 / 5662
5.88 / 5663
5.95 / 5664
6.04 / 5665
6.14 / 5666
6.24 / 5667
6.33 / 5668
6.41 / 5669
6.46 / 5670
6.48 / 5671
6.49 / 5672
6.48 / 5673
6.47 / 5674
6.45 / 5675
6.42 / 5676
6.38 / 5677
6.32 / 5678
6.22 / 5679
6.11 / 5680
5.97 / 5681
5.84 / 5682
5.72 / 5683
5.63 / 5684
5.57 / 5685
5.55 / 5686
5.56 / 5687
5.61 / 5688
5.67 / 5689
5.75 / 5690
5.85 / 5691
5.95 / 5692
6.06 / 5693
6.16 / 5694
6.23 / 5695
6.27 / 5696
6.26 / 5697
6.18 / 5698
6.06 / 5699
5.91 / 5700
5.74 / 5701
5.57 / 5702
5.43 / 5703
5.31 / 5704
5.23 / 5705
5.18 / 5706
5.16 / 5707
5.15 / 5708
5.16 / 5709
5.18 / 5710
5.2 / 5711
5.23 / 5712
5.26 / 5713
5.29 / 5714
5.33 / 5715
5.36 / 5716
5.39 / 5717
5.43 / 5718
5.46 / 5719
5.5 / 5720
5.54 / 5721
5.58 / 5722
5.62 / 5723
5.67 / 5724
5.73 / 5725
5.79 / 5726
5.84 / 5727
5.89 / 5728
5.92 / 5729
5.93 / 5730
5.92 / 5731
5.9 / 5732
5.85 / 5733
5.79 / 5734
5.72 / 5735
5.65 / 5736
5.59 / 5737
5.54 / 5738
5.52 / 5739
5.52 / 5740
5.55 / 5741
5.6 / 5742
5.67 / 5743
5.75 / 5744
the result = 5.9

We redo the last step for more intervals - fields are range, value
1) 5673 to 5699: 6.02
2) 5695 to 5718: 5.51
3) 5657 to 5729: 5.81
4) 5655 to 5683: 6.12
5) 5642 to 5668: 5.73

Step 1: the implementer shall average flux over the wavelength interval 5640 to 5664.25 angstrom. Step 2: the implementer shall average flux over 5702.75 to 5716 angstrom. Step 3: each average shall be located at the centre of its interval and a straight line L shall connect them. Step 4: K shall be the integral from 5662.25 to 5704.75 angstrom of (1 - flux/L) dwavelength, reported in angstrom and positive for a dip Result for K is -4.6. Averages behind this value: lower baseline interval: 5.67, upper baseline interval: 5.24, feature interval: 6.02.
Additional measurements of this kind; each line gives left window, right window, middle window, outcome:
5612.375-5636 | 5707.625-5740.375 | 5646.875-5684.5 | -2.4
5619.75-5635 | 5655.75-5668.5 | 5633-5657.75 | 0.7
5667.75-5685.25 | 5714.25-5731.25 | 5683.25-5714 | 1.6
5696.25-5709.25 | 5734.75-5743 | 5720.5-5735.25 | -0.5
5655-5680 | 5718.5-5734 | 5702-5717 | 1.5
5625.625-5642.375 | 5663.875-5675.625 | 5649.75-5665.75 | 1.2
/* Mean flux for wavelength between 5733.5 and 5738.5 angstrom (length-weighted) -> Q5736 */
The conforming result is 5.66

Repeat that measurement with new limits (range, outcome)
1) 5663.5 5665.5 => 6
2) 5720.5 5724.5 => 5.6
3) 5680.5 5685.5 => 5.75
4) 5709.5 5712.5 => 5.2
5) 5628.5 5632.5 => 6.03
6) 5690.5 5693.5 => 5.95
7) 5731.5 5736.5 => 5.78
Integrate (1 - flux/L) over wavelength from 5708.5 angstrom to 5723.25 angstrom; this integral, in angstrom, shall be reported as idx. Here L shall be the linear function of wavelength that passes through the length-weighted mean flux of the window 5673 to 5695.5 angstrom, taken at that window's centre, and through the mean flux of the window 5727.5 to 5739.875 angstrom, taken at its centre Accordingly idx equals 1.21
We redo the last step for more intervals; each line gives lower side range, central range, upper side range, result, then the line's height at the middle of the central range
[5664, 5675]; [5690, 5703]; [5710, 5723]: -0.4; 5.79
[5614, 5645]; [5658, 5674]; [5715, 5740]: -1.2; 5.71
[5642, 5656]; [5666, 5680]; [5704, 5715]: -2.4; 5.43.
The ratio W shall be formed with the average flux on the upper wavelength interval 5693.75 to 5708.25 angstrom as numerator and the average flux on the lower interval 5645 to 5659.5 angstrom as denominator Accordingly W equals 1.02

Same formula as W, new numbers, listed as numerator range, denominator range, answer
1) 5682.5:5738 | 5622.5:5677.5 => 0.95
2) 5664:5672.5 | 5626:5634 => 1.05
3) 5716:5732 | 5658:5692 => 0.94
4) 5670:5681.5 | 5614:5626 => 1.17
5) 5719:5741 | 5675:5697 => 0.96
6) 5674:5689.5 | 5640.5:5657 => 1.06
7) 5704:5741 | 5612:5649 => 0.97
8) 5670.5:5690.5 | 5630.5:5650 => 1.04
